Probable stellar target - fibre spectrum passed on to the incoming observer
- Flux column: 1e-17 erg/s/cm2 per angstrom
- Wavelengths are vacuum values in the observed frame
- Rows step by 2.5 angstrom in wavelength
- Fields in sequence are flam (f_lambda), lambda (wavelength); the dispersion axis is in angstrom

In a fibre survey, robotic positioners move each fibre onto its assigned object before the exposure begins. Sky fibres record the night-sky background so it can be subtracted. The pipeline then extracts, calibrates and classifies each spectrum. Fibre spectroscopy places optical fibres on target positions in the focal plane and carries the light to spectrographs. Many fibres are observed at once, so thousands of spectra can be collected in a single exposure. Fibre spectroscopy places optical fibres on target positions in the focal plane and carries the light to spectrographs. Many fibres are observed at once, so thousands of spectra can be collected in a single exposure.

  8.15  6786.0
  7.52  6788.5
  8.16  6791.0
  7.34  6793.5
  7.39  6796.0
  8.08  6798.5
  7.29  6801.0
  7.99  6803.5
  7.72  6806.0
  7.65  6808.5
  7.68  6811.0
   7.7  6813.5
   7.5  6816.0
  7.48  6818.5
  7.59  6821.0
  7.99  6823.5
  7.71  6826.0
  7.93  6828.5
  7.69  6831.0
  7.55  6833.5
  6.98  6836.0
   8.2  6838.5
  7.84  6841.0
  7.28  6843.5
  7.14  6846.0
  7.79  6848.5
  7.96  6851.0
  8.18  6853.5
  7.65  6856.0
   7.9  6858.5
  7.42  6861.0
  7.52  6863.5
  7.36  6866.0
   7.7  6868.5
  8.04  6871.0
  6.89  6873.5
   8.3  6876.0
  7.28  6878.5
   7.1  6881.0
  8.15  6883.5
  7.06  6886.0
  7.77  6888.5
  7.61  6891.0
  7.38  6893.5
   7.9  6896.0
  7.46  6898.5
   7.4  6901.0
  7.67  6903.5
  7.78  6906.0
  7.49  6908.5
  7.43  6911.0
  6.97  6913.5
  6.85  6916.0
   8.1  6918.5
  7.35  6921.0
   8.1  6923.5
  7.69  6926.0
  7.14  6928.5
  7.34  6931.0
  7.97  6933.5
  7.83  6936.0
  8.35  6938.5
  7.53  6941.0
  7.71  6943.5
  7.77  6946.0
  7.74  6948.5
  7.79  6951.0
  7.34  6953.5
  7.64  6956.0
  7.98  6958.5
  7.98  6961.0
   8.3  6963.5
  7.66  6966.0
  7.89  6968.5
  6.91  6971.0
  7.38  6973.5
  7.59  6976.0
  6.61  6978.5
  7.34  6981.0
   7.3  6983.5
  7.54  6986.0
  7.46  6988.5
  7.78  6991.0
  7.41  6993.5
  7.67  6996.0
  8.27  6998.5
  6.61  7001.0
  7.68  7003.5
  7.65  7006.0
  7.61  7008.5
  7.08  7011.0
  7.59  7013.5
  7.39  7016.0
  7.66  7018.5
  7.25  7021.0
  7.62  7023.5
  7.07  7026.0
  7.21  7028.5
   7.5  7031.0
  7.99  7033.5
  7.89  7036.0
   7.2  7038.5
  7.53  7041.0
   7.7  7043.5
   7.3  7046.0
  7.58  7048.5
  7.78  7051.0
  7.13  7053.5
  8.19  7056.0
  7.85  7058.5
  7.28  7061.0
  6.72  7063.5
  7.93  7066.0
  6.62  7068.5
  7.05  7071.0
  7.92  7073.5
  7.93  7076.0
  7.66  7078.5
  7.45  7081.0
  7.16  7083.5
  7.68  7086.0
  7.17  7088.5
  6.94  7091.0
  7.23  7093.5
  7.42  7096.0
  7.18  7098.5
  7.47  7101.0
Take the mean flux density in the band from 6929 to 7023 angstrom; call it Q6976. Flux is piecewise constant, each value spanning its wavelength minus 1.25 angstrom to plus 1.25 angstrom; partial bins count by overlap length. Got 7.58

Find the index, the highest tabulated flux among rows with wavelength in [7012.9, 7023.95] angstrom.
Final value 7.66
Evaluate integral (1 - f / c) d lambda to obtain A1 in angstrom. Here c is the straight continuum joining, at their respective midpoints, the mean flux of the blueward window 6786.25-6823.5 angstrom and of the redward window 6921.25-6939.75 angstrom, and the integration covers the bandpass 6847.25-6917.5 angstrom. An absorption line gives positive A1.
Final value 1.3 angstrom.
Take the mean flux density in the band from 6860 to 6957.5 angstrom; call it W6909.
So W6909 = 7.59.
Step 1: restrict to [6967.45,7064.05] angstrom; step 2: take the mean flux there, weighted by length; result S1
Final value 7.47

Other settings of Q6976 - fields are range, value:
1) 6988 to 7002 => 7.55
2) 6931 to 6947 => 7.82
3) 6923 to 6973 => 7.72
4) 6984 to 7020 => 7.52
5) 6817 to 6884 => 7.65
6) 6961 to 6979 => 7.55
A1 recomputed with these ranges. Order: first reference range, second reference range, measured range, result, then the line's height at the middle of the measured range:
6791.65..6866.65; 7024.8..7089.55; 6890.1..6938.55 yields 0.12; 7.59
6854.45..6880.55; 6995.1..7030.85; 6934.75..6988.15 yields -0.85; 7.5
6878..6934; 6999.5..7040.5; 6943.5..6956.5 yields -0.30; 7.49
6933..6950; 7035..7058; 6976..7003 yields 1.08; 7.73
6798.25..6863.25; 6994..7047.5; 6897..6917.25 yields 0.58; 7.61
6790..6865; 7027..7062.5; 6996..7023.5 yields 0.34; 7.59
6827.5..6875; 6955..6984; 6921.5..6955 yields -0.58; 7.58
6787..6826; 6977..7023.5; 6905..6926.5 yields 0.07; 7.55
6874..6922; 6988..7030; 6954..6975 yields -0.59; 7.49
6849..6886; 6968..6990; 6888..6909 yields -0.12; 7.56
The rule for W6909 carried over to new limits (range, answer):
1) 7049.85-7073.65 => 7.42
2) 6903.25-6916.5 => 7.37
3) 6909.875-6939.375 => 7.58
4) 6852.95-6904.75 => 7.6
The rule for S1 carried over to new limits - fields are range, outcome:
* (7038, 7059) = 7.59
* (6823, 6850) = 7.64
